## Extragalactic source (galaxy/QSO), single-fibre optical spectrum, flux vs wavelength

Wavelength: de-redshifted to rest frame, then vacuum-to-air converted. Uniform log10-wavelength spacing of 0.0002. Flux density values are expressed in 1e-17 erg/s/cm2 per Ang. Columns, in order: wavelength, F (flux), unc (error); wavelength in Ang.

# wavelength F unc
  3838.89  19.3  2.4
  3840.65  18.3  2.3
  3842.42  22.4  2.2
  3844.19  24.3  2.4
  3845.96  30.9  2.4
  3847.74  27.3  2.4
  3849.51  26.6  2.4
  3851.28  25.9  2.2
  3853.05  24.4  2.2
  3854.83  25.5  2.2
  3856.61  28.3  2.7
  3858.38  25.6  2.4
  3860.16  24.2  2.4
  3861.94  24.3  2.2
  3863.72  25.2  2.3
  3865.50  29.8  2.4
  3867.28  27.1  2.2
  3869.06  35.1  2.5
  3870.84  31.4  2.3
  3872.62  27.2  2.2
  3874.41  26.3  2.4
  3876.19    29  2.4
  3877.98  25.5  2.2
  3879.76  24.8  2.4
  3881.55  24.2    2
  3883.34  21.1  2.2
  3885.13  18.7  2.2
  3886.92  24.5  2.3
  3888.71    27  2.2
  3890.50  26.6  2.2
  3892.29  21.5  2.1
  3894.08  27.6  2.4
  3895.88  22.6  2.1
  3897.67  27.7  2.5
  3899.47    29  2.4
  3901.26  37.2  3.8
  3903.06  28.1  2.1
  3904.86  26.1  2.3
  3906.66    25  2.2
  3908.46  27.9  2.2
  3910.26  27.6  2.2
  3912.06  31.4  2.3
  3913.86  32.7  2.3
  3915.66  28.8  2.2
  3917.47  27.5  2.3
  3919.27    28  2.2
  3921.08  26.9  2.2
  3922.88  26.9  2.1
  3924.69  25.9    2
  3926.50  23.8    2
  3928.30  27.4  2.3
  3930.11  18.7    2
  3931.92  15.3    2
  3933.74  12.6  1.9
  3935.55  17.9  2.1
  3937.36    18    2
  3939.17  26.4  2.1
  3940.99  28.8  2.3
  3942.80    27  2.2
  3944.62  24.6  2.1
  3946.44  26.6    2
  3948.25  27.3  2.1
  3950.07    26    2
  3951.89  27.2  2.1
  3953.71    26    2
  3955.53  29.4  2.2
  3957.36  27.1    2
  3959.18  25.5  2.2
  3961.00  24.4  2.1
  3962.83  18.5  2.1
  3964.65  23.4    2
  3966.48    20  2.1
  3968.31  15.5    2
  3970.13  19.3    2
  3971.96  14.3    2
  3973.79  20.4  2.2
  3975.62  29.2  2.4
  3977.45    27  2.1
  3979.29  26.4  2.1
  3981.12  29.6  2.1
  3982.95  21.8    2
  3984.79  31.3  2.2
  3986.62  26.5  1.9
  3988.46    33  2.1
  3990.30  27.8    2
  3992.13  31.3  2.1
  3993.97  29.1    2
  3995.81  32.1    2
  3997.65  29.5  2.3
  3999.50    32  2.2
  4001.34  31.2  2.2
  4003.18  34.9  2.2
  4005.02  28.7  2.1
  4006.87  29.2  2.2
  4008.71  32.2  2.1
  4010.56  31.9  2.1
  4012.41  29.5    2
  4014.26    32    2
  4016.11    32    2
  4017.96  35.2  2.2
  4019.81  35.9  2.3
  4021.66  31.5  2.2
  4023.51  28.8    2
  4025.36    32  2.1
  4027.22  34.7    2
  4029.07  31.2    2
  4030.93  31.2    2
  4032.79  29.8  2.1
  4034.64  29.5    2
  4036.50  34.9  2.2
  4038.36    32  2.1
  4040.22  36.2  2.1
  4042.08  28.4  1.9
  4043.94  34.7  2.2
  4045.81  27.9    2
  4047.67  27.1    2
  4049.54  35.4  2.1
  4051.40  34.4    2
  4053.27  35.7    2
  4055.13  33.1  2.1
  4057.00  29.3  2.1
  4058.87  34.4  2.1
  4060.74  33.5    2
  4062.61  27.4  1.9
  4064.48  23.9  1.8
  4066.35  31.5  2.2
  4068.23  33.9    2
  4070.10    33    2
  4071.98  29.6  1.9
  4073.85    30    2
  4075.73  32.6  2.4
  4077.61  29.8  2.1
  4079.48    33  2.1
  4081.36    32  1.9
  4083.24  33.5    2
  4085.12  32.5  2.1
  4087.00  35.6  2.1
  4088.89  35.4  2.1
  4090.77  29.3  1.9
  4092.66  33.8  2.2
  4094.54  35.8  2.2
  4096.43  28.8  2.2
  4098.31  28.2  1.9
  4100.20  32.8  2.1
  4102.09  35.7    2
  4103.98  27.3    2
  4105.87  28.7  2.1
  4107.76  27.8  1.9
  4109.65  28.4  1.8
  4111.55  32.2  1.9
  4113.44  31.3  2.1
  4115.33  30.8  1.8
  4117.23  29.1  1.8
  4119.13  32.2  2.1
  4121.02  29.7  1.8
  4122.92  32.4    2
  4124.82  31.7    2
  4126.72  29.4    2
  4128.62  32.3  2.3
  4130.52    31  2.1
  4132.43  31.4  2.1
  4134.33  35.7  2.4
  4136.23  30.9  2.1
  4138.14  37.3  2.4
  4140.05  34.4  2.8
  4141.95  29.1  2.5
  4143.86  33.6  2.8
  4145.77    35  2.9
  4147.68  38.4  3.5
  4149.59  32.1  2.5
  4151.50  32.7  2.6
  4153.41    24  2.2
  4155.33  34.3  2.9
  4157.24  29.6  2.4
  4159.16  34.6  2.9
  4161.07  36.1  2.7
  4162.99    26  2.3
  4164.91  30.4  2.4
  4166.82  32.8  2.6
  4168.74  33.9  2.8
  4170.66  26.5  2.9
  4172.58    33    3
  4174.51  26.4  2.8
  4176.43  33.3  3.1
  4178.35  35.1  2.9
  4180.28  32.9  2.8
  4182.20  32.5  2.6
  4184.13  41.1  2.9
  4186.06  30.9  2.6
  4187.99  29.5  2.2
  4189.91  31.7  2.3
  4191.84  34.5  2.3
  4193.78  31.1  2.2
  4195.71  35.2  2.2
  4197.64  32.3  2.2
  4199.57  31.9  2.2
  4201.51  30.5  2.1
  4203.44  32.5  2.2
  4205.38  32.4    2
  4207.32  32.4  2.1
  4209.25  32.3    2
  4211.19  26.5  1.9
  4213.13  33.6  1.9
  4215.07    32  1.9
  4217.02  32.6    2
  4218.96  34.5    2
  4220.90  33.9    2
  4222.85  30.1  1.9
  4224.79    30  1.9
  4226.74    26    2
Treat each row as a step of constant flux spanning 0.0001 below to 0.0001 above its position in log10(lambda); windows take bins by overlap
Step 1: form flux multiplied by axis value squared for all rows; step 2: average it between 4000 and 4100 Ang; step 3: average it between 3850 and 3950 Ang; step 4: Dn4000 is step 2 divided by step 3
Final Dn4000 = 1.33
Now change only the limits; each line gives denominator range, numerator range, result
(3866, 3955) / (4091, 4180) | 1.36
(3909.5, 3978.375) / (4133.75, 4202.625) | 1.49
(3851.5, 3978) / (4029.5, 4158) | 1.37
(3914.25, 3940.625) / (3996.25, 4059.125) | 1.43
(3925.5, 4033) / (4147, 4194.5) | 1.31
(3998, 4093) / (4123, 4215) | 1.07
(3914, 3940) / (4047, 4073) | 1.44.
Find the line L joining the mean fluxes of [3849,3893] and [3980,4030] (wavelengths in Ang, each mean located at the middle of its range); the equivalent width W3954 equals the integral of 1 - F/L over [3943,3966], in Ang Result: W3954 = 2.9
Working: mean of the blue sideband 26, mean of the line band 25.4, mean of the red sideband 30.9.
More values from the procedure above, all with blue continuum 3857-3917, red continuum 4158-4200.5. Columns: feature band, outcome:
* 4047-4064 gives -1.15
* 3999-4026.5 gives -2.36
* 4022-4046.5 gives -1.63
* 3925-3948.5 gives 4.48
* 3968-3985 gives 3.09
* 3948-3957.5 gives 0.35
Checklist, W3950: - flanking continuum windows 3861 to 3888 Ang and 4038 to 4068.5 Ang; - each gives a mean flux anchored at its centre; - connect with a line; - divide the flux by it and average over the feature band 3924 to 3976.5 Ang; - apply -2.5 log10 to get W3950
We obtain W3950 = 0.24 mag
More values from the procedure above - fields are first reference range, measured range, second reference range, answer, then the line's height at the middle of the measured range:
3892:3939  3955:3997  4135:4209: 0.08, 27.1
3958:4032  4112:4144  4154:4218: -0.03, 30.9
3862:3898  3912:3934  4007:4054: 0.11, 27.8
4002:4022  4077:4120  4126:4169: 0.03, 32.3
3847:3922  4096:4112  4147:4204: 0.03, 30.9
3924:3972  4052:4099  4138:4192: -0.12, 28.5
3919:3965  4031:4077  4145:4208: -0.13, 28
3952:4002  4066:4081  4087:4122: -0.07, 29.8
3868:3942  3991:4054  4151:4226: -0.12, 28.3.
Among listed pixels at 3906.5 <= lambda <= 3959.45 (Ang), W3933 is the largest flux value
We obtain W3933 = 32.7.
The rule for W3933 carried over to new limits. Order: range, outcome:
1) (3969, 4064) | 36.2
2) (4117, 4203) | 41.1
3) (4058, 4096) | 35.8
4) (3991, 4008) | 34.9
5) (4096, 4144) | 37.3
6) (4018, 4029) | 35.9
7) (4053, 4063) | 35.7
